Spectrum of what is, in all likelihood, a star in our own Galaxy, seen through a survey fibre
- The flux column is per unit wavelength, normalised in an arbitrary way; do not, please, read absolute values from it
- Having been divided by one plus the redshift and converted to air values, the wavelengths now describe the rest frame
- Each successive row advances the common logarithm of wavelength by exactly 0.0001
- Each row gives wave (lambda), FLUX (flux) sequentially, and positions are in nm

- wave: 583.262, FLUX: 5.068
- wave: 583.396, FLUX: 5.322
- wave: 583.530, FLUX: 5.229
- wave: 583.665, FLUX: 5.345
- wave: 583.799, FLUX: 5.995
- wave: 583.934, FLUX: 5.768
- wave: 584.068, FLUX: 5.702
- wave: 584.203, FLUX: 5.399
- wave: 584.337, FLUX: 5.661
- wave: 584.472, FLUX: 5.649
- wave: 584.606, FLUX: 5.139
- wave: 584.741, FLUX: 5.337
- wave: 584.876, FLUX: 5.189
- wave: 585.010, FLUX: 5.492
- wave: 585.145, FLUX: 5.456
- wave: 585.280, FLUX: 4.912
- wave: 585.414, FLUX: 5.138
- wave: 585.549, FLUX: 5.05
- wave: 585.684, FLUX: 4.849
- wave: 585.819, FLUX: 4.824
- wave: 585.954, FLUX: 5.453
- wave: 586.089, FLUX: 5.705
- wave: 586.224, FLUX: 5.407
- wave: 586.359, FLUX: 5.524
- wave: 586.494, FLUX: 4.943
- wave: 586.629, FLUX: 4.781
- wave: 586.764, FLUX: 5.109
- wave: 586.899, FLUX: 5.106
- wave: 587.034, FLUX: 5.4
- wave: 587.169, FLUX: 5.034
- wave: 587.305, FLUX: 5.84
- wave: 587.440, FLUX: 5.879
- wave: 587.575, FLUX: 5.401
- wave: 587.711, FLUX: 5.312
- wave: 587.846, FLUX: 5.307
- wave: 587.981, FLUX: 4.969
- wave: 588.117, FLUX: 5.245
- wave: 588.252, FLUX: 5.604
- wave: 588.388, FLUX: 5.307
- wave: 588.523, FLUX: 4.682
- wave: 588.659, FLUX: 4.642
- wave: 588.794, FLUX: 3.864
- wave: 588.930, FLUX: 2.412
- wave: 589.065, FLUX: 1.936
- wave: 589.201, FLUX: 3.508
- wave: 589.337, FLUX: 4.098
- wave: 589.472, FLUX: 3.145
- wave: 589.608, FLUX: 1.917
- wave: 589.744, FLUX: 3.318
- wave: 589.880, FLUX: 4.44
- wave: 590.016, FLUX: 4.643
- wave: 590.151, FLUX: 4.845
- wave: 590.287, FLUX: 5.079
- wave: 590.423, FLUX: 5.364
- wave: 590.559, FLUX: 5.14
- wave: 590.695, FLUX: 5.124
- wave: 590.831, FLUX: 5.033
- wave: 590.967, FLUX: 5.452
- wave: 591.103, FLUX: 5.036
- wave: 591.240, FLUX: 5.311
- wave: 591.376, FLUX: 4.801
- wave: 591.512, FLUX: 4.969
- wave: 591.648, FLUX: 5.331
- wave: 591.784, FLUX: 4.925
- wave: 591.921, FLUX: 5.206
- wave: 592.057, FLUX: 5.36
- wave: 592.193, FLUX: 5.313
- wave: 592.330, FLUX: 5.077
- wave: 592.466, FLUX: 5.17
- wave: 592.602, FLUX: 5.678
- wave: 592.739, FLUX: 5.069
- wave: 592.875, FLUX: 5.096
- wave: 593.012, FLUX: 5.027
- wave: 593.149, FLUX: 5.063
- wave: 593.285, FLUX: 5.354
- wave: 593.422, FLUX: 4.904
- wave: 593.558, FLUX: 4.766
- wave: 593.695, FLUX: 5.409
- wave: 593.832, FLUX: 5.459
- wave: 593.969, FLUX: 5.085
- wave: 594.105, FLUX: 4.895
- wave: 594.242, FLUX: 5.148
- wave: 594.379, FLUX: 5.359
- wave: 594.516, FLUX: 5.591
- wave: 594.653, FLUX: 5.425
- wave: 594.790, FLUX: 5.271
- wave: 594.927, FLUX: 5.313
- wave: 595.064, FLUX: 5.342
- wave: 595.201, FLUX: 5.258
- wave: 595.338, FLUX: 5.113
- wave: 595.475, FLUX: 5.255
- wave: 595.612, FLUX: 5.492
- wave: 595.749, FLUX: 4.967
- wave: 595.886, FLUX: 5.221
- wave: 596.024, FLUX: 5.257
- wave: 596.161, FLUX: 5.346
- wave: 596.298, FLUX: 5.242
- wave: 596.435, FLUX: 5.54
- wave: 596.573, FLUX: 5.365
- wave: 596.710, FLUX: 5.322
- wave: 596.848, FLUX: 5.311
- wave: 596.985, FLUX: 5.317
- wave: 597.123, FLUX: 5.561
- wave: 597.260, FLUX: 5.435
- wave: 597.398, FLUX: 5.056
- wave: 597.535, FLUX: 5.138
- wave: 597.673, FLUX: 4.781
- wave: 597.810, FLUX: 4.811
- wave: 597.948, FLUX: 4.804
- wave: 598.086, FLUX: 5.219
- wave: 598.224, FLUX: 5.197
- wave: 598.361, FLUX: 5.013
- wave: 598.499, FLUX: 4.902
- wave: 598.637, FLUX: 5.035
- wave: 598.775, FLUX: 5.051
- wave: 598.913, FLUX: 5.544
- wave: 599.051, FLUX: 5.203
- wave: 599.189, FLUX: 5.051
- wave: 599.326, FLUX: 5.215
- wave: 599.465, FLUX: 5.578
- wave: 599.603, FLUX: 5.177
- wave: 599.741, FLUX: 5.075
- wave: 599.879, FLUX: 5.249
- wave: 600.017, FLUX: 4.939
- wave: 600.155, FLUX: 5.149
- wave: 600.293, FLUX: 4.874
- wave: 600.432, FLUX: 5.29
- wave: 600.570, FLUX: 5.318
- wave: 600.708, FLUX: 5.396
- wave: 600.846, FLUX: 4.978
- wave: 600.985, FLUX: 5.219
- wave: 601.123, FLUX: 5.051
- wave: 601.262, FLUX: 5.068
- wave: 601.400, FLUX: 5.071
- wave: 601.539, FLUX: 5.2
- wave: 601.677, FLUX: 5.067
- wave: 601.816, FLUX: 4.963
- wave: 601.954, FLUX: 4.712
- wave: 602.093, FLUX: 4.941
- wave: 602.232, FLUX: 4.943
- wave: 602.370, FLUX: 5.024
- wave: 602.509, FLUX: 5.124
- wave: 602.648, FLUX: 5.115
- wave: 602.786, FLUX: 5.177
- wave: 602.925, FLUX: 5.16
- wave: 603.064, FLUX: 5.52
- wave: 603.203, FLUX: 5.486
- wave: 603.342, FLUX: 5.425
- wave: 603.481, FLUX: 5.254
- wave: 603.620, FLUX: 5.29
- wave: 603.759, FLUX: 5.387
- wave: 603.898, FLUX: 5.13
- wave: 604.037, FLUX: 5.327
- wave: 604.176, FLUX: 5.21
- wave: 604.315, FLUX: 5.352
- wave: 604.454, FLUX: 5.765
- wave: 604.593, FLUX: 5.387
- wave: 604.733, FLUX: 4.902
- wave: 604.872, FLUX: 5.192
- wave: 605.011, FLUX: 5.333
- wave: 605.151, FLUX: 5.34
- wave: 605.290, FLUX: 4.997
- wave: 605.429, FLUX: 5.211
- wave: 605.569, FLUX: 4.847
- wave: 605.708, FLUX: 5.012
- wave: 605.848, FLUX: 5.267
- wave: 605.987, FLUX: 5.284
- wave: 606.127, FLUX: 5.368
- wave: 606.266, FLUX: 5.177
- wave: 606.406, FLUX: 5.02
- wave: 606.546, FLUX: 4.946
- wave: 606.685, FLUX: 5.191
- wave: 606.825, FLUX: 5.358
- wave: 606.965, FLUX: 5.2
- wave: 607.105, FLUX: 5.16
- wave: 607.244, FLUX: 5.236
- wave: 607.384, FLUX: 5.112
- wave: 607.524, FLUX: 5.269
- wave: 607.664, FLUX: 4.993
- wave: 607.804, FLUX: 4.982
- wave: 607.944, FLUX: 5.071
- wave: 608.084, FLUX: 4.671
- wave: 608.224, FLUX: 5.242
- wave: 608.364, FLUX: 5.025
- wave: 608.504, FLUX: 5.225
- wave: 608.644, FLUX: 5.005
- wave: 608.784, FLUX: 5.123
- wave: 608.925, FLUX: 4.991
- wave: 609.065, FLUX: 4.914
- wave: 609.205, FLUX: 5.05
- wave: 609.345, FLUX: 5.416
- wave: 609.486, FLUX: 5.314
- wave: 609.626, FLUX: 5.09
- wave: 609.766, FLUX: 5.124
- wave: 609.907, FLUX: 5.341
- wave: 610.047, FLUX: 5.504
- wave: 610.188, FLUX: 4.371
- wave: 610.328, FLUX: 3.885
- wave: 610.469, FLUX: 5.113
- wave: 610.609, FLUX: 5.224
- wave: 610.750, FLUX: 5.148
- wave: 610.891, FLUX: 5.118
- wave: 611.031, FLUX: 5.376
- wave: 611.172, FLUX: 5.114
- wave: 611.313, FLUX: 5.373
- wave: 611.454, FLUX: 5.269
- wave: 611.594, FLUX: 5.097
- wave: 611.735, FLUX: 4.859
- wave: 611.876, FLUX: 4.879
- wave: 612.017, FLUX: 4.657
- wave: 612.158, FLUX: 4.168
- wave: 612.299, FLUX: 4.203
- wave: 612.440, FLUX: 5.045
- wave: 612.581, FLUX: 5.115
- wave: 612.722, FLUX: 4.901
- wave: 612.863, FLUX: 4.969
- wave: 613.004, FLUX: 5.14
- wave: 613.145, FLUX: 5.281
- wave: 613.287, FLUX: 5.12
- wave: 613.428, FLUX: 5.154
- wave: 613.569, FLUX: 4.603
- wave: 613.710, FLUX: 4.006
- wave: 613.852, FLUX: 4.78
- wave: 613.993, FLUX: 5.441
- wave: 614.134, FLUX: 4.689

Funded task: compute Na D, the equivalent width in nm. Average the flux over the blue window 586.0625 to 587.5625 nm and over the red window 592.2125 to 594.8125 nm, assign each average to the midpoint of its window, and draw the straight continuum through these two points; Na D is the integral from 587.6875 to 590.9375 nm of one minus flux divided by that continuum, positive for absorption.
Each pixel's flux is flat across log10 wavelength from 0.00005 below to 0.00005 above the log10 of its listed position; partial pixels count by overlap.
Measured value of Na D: 0.56 nm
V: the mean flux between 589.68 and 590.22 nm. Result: 4.32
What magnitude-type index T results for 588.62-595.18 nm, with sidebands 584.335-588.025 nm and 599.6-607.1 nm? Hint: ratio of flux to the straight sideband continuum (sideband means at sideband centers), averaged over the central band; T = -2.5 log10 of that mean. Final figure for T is 0.10 mag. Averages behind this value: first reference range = 5.28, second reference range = 5.18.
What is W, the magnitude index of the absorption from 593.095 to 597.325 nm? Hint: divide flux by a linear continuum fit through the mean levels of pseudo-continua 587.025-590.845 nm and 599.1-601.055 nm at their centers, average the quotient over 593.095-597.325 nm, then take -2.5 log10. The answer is -0.08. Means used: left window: 4.55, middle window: 5.27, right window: 5.18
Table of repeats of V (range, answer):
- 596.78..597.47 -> 5.34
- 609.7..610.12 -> 5.31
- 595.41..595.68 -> 5.38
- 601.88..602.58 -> 4.95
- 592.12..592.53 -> 5.19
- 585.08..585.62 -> 5.14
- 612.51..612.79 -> 5.01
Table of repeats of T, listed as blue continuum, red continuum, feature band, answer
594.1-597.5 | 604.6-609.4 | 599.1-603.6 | 0.013 mag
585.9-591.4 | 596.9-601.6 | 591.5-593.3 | -0.064 mag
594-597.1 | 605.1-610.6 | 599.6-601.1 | 0.013 mag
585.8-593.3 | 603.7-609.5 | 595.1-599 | -0.043 mag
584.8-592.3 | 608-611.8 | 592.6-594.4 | -0.050 mag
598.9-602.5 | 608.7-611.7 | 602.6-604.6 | -0.047 mag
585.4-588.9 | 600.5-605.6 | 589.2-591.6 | 0.135 mag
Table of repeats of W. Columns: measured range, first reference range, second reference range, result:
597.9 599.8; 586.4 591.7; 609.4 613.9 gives -0.074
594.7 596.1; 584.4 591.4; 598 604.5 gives -0.046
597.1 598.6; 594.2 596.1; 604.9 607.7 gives 0.040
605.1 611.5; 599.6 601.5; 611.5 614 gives -0.034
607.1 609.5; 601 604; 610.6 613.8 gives -0.015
